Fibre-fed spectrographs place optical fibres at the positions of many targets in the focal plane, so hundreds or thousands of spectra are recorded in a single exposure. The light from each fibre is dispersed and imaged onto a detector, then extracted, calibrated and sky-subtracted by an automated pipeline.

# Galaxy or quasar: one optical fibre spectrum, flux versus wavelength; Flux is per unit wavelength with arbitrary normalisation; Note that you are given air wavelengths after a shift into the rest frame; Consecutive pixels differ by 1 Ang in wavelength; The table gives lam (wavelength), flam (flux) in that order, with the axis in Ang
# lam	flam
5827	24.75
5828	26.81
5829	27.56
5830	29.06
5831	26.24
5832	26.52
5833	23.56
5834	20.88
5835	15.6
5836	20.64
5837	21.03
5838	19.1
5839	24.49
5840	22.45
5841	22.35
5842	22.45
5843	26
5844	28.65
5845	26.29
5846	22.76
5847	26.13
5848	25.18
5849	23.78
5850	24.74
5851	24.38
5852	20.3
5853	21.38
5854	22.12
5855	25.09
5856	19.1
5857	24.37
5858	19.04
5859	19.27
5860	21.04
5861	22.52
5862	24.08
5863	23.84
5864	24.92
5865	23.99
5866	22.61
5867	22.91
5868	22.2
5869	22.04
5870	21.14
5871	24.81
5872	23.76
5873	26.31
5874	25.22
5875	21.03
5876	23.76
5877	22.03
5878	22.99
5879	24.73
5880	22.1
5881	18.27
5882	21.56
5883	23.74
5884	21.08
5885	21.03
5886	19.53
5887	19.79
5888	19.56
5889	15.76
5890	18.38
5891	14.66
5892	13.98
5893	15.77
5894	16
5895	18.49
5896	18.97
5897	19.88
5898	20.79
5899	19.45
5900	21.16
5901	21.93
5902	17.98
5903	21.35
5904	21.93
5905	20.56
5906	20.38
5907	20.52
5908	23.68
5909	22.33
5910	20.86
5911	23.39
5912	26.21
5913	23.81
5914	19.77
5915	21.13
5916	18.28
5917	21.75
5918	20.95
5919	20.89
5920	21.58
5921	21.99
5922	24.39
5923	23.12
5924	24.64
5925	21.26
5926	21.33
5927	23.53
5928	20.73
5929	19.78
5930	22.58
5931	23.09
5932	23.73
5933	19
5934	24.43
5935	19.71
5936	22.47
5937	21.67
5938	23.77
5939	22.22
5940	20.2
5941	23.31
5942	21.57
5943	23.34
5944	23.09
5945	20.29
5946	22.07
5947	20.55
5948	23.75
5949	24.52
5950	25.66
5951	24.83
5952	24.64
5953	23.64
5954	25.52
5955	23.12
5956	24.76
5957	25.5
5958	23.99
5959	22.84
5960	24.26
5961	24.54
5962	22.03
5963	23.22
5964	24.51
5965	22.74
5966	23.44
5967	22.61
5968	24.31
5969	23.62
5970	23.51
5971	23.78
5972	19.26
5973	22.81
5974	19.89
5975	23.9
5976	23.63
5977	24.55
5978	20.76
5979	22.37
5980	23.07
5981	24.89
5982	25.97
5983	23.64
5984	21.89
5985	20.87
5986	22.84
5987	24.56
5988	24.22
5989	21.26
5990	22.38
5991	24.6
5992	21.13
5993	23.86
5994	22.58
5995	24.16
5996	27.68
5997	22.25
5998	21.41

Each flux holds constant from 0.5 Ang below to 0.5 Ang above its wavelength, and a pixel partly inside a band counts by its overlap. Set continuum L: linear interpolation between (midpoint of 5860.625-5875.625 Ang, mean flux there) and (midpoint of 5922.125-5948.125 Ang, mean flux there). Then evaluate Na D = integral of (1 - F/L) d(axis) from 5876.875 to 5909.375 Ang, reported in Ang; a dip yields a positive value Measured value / 4.2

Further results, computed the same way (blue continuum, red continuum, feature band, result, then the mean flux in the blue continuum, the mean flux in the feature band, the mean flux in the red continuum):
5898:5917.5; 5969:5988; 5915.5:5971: -1.5 Ang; 21.4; 22.8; 23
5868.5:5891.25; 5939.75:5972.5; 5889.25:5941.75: 3.2 Ang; 21.5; 21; 23.3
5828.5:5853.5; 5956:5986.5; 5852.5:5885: 1.4 Ang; 23.7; 22.6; 23.2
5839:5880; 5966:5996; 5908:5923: 0.7 Ang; 23.3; 22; 23.1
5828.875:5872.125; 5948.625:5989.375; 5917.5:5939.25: 1.1 Ang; 23.1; 22.1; 23.5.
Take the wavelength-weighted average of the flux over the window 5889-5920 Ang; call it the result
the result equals 20.1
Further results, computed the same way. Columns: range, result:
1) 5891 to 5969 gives 22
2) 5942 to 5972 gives 23.5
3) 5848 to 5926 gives 21.5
